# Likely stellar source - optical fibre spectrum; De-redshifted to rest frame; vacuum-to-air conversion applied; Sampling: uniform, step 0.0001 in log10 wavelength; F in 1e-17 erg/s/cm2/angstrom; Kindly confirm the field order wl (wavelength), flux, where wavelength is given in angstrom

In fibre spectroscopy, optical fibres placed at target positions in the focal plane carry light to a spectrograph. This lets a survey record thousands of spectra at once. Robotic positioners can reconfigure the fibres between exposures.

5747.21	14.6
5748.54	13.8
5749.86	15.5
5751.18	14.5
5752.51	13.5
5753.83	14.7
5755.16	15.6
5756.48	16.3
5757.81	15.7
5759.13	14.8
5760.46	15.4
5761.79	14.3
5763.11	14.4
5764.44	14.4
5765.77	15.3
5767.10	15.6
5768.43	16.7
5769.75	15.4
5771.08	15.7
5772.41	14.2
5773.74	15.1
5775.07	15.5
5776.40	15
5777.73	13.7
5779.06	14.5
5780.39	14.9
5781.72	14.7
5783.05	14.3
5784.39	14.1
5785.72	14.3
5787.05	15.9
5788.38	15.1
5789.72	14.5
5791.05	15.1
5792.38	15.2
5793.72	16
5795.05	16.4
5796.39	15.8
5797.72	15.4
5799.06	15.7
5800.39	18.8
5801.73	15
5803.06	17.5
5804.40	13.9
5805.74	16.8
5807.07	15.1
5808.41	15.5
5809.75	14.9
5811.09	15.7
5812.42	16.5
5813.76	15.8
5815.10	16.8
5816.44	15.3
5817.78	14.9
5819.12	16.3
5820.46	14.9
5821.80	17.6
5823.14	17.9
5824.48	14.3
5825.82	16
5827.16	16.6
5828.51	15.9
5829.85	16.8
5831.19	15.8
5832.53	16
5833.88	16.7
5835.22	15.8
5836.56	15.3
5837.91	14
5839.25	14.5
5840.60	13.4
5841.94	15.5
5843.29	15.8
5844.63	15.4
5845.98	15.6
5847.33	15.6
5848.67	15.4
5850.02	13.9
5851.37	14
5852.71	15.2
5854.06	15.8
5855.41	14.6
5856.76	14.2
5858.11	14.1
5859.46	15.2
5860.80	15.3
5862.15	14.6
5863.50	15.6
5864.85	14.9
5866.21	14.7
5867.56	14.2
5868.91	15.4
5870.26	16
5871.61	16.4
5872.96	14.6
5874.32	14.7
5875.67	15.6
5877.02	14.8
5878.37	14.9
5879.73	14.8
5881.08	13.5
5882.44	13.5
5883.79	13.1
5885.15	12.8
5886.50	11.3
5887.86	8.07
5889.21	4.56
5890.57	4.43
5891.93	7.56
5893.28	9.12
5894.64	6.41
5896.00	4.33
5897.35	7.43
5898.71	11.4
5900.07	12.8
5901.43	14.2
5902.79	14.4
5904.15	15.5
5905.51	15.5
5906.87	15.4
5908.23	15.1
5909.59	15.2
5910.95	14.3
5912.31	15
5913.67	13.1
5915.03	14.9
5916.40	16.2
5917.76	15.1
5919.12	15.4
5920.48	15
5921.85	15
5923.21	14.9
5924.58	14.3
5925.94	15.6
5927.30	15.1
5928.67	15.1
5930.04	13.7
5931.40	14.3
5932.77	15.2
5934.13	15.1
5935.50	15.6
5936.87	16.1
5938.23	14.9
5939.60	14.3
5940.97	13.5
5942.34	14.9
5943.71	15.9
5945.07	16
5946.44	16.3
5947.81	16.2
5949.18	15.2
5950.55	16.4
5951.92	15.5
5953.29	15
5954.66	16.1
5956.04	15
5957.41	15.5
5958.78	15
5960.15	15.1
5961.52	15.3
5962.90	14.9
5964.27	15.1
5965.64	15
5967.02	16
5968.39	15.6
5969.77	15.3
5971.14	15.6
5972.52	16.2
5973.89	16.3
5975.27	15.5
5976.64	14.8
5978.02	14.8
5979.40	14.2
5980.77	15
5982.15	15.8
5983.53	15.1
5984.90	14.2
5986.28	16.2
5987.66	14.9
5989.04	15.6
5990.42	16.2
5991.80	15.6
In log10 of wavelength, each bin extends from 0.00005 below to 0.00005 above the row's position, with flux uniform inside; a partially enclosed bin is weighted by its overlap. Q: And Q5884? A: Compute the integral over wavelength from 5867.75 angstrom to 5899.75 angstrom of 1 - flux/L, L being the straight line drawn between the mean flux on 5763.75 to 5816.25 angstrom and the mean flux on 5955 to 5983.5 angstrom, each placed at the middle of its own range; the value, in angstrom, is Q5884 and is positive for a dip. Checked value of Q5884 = 7.9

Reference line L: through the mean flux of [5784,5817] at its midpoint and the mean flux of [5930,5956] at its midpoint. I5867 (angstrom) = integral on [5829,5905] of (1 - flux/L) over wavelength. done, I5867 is 9.5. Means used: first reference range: 15.7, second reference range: 15.3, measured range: 13.6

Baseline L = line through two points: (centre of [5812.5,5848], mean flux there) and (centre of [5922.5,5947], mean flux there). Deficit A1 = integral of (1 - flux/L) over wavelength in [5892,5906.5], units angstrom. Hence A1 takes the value 4.0 angstrom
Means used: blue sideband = 15.7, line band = 11.1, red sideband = 15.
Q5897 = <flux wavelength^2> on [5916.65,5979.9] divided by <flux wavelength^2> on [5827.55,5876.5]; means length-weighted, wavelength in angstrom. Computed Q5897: 1.04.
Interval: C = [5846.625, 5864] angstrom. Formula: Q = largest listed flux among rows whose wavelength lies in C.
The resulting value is 15.8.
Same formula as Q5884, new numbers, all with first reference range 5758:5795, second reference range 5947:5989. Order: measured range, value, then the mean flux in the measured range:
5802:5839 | -1.9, 15.9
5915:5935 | 0.4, 15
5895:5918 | 2.8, 13.4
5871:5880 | 0.0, 15.1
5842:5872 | 0.1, 15.1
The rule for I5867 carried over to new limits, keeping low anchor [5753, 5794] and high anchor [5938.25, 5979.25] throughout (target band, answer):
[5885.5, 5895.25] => 4.9 angstrom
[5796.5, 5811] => -0.7 angstrom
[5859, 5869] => 0.2 angstrom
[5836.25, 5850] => 0.2 angstrom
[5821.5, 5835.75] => -1.1 angstrom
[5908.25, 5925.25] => 0.5 angstrom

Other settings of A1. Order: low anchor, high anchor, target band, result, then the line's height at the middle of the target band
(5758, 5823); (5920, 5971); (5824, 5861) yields 0.3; 15.3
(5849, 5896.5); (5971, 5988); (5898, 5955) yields -3.3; 14.1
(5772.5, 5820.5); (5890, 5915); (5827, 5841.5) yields -1.4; 14.1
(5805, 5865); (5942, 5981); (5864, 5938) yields 9.6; 15.5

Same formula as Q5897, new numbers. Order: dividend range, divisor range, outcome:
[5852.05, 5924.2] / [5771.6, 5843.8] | 0.89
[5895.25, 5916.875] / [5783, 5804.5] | 0.89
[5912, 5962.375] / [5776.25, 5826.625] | 1.02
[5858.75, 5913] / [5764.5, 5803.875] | 0.87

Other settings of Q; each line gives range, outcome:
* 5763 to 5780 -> 16.7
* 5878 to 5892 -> 14.9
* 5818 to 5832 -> 17.9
